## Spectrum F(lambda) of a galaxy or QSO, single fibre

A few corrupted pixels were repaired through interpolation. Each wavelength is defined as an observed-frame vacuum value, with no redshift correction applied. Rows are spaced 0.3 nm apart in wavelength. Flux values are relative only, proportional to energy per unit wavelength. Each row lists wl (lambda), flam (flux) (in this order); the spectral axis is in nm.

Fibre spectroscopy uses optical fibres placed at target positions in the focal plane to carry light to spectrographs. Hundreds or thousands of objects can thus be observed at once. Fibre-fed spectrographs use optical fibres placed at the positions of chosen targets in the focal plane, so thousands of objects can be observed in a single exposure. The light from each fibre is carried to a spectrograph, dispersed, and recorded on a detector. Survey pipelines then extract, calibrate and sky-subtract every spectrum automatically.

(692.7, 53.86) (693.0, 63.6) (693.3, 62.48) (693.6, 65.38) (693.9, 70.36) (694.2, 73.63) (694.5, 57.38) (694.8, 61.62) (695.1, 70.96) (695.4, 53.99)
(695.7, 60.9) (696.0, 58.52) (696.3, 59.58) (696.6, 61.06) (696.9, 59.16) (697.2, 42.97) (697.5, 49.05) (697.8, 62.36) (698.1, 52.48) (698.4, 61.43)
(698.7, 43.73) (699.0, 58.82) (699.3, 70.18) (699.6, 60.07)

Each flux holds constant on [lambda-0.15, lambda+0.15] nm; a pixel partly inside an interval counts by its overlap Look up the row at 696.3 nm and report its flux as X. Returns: 59.58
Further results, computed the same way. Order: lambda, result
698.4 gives 61.43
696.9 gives 59.16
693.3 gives 62.48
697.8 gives 62.36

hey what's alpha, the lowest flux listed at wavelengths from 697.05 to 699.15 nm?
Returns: 42.97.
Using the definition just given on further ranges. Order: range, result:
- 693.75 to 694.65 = 57.38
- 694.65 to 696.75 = 53.99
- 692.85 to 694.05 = 62.48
